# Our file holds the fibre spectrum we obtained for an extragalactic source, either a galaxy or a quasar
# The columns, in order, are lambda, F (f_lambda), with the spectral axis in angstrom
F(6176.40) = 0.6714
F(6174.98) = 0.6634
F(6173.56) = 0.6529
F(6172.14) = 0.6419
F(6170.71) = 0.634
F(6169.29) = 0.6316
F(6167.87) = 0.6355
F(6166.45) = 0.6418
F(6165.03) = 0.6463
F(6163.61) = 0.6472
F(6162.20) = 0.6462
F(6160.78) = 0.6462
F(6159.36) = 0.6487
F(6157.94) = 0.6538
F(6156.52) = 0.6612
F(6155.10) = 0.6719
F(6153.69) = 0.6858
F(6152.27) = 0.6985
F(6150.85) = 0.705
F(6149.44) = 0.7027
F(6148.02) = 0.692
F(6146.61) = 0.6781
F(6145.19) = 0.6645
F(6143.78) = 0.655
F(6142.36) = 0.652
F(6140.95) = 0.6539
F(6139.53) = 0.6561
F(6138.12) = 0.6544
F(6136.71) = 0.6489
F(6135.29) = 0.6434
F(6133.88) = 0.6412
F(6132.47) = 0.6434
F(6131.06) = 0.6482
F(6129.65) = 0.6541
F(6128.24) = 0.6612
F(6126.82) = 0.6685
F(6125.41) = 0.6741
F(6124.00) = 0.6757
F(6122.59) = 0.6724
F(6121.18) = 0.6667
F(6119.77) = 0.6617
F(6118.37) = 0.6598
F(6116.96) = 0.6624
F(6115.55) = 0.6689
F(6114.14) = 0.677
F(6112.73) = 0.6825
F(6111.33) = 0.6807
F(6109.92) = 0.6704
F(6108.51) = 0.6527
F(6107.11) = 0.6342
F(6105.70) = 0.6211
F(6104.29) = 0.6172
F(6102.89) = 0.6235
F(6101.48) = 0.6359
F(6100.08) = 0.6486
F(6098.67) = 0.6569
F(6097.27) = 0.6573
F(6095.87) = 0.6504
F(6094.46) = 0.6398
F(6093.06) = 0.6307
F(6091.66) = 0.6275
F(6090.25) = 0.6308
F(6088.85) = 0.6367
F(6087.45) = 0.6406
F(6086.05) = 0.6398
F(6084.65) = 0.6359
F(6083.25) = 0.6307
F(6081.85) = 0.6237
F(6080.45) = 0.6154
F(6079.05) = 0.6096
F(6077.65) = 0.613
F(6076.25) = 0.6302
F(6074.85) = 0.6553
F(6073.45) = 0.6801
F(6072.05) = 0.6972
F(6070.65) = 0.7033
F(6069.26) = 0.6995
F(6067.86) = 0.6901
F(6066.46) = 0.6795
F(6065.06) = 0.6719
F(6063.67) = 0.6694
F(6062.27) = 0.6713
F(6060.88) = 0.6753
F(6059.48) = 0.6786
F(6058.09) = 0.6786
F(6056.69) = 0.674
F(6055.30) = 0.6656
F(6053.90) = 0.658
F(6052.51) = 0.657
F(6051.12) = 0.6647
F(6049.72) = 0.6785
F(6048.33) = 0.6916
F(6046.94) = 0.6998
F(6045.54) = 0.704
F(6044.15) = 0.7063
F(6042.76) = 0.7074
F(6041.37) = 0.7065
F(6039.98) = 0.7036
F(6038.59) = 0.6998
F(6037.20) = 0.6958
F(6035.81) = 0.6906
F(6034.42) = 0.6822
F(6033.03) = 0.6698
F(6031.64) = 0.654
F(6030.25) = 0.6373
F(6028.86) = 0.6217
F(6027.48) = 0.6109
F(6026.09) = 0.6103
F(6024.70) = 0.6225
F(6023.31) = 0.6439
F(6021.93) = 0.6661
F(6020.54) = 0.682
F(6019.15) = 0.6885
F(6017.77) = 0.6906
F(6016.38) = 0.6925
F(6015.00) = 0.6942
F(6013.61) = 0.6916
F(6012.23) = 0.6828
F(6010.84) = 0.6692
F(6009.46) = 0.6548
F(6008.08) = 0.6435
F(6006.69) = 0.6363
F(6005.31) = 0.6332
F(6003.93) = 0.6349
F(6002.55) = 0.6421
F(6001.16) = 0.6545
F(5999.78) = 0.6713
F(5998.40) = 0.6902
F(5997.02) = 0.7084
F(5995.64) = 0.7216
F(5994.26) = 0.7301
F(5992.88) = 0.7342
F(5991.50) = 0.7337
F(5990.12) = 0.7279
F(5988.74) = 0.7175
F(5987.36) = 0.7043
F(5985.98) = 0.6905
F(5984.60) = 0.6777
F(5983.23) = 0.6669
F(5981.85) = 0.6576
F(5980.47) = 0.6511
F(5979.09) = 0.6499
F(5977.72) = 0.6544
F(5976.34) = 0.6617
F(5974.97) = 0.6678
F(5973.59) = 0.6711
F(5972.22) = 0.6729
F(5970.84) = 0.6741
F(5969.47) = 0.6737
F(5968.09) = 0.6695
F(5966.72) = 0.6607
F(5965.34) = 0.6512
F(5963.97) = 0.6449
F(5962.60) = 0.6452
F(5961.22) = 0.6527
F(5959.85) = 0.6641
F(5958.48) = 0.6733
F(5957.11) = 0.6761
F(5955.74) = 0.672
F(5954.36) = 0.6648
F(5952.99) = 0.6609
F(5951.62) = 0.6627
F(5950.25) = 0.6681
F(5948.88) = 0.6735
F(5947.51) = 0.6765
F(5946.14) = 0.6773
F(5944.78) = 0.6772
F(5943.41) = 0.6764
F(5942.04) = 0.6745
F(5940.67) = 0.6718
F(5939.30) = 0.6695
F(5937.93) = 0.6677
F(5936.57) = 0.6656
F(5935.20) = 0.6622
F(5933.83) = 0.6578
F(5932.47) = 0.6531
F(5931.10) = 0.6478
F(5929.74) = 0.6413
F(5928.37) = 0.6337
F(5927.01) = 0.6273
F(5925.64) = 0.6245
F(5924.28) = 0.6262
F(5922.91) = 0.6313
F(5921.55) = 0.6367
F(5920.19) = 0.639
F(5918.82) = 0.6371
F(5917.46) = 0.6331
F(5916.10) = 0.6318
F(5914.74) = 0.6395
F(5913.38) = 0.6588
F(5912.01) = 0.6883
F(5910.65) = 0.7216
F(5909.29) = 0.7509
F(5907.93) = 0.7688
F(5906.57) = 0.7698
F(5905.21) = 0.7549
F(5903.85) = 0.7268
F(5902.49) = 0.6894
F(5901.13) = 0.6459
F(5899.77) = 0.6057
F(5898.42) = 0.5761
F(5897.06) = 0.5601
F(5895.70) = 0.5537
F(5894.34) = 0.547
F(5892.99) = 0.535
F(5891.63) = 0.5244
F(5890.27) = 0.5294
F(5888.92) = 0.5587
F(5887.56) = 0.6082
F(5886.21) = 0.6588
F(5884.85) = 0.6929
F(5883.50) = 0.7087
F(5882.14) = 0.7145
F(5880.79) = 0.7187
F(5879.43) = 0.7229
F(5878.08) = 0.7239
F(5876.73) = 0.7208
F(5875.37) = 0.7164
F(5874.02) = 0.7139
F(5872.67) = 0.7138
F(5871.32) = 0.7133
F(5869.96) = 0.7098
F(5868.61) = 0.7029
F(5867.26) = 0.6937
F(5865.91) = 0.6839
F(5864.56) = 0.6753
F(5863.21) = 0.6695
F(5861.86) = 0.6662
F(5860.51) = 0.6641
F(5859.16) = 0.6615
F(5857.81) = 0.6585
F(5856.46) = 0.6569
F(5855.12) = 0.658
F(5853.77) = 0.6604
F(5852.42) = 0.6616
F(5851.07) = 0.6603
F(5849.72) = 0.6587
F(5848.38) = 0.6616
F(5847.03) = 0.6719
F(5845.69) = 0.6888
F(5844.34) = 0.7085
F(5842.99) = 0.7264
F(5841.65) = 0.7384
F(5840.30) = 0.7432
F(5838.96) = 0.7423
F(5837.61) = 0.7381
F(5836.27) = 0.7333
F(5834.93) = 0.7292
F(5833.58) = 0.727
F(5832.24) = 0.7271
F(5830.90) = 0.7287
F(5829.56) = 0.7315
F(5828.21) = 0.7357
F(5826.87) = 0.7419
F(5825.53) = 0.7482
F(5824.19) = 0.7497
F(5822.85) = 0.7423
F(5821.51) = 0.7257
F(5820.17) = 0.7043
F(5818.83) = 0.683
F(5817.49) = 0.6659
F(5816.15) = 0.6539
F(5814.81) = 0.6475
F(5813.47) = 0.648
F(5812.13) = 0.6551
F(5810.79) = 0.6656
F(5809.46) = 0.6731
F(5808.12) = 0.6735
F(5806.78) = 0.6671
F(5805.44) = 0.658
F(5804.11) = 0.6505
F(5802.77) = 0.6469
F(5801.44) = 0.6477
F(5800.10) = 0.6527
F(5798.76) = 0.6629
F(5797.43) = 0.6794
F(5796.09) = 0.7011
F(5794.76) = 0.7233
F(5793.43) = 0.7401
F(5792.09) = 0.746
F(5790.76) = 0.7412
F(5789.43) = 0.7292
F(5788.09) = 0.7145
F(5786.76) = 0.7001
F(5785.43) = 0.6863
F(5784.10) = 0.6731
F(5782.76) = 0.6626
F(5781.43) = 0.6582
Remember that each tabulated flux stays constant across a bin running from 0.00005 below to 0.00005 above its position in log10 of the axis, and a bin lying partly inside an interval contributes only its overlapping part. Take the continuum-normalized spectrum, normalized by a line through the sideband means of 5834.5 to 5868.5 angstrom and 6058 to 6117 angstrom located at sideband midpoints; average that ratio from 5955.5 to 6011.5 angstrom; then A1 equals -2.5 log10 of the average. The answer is -0.01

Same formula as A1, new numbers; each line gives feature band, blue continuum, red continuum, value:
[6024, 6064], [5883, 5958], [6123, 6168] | -0.025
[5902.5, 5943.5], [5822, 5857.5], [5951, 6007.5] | 0.030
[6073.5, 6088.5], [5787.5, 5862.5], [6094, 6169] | 0.054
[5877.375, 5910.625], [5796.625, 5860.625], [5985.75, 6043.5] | 0.052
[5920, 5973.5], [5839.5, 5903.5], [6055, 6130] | 0.002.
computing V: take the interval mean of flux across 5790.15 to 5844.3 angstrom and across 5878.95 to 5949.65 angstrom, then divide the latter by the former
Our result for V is 0.9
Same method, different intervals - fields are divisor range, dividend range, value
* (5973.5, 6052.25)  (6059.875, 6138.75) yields 0.97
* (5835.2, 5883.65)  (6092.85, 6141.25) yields 0.94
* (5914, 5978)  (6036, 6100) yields 1.01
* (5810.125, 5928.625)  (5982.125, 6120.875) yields 0.98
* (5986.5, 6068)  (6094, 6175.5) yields 0.97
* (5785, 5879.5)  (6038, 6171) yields 0.95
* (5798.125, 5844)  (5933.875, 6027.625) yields 0.96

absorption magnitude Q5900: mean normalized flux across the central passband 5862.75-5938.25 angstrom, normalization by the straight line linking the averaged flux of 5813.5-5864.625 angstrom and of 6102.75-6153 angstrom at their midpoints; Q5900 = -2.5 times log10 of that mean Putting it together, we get 0.05 mag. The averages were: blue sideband 0.698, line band 0.66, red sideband 0.662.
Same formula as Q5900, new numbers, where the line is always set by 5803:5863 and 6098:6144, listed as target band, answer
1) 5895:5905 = 0.09 mag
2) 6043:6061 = -0.03 mag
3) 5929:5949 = 0.02 mag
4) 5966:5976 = 0.01 mag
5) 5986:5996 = -0.08 mag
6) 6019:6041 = 0.01 mag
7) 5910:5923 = 0.05 mag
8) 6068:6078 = -0.02 mag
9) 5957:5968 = 0.03 mag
